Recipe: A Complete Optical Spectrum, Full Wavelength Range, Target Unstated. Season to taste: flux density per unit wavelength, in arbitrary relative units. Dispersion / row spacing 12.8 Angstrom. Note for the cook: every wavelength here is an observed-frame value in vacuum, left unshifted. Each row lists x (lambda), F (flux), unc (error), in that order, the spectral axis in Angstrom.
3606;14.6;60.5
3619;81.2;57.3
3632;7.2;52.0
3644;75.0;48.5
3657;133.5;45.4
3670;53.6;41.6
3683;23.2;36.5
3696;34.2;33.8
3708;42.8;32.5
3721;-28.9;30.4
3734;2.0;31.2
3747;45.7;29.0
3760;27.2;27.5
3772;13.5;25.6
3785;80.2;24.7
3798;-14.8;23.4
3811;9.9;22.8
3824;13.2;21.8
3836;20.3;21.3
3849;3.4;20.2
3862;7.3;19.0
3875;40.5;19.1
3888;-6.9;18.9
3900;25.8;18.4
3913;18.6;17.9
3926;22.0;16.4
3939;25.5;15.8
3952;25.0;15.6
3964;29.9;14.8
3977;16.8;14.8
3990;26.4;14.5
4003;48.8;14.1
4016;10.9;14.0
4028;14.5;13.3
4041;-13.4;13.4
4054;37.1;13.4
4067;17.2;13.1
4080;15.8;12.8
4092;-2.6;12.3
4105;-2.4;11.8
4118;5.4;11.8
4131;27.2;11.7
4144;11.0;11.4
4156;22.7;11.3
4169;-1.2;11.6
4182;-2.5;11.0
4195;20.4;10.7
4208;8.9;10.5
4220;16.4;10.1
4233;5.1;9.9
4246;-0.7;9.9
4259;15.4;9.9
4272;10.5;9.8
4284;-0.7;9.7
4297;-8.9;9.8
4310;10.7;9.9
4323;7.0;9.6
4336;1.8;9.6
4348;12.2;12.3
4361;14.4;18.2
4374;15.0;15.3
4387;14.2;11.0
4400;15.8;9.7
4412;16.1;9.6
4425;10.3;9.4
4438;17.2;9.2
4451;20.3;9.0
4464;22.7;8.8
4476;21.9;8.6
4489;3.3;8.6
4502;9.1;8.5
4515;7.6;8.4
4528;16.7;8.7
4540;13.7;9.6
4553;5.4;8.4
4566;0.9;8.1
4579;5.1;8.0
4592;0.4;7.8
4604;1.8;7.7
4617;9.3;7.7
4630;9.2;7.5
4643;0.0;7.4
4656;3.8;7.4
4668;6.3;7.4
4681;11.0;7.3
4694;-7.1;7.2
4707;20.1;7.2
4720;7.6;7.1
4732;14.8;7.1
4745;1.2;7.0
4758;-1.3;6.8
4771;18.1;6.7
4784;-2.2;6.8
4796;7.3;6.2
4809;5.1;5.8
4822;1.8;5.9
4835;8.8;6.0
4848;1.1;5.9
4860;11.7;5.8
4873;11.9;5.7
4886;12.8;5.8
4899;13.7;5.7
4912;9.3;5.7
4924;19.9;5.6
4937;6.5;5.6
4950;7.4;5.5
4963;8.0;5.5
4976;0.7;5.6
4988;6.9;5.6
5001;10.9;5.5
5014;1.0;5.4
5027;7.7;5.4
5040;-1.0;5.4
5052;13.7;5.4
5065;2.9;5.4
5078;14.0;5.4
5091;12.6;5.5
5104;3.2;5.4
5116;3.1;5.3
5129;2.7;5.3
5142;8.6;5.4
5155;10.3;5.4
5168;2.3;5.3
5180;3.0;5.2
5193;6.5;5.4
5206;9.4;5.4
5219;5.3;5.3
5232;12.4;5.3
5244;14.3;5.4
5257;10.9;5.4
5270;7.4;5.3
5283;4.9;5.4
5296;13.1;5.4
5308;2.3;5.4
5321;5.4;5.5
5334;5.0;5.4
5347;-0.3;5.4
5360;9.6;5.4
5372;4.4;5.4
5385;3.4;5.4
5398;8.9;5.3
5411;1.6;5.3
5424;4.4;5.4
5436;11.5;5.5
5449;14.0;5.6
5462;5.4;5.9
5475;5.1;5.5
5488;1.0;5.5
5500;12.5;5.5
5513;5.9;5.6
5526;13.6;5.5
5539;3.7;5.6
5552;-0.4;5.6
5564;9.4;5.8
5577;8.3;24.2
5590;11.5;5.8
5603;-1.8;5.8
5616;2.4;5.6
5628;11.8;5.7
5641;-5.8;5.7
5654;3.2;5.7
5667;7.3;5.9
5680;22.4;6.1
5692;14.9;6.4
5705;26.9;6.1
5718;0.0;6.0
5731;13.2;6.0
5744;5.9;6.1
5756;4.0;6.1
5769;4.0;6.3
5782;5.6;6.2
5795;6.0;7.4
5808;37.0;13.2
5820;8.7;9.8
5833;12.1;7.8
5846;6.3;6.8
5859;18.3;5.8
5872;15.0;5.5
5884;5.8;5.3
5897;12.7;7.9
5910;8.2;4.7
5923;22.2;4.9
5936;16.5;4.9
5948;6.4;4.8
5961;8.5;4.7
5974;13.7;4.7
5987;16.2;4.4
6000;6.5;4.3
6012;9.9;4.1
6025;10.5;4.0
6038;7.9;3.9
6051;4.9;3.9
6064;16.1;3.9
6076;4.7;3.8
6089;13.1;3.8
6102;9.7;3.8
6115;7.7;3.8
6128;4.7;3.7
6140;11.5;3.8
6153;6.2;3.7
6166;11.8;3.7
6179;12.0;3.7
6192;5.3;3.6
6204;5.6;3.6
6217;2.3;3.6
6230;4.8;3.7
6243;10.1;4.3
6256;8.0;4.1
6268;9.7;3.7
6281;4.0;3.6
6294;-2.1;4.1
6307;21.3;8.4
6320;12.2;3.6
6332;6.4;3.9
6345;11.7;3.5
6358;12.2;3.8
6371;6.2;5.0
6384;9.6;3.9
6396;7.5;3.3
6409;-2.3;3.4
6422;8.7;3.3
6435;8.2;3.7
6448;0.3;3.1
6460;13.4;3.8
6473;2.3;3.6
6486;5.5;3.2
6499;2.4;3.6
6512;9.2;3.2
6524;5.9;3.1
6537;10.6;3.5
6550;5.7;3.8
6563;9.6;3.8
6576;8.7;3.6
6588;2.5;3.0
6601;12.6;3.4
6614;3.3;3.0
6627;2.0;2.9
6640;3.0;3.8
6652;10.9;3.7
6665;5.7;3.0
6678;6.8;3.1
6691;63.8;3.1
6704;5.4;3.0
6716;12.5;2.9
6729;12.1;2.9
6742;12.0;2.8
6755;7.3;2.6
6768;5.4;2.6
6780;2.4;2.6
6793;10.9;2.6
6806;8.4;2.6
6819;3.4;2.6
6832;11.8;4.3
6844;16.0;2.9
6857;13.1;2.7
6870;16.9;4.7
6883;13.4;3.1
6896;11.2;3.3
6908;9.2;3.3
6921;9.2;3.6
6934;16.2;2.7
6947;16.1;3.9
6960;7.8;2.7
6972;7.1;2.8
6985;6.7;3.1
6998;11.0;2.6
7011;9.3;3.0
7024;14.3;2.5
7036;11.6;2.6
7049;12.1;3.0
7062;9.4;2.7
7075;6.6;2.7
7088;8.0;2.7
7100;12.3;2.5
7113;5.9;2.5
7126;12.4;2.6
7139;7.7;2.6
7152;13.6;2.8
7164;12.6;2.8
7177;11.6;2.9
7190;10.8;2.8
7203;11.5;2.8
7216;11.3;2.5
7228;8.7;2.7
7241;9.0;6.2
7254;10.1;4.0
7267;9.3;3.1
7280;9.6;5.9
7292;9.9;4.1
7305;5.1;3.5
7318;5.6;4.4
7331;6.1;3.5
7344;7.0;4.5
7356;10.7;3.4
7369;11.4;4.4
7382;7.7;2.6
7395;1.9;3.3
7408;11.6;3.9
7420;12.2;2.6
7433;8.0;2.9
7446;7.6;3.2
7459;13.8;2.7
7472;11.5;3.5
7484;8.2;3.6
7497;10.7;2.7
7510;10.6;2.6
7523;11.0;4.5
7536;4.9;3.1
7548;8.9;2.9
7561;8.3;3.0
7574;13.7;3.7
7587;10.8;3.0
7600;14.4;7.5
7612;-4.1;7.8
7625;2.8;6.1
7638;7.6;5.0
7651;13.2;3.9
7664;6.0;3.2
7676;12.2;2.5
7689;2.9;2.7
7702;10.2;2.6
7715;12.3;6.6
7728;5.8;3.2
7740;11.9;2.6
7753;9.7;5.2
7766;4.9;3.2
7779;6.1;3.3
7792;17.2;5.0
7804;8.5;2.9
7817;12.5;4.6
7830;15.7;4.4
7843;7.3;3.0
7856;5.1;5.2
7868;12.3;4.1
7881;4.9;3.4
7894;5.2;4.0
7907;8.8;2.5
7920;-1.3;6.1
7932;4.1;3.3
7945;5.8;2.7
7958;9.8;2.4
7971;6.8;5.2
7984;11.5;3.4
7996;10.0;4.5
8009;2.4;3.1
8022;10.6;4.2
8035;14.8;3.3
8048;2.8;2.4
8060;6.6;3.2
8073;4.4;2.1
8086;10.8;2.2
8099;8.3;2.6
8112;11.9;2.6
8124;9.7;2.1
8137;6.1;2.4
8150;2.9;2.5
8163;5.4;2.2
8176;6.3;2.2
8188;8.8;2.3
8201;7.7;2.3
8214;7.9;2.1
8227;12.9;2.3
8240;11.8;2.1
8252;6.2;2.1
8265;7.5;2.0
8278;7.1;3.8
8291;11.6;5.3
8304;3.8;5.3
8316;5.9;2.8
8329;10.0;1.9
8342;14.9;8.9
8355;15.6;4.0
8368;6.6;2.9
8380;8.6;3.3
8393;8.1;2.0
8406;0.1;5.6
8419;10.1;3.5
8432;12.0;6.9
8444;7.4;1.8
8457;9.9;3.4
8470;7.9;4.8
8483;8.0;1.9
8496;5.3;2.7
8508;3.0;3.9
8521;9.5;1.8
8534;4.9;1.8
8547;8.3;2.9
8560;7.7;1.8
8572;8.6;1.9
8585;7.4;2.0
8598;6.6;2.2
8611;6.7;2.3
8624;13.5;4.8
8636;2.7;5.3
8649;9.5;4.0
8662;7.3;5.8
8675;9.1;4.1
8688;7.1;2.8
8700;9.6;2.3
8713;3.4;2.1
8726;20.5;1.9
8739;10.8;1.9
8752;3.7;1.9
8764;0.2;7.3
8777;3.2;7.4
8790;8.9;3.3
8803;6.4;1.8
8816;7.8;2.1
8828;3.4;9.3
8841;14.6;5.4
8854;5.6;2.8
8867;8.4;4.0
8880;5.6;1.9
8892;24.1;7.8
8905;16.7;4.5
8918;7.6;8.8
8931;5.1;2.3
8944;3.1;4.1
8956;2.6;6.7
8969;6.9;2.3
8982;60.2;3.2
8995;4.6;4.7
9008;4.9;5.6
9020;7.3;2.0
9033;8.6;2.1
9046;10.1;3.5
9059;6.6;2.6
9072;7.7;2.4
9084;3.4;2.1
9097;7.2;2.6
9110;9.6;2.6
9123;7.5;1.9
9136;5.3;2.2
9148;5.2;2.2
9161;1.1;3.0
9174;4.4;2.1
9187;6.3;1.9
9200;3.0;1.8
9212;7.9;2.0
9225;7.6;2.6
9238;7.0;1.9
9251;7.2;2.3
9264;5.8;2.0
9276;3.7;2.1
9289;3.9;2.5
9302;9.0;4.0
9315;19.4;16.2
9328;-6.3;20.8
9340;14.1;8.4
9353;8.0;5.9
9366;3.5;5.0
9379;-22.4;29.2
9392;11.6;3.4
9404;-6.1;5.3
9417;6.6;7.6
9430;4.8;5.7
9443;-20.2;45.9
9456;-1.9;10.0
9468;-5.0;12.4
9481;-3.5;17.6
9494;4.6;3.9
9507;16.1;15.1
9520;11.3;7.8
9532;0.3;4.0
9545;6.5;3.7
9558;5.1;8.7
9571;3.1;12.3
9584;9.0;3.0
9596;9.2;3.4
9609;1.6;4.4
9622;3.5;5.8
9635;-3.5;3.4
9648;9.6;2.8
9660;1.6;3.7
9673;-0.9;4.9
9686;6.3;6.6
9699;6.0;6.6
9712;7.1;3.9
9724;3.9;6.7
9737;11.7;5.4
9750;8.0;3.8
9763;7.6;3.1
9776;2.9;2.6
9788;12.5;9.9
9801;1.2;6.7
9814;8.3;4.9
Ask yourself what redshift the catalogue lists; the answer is 0.794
